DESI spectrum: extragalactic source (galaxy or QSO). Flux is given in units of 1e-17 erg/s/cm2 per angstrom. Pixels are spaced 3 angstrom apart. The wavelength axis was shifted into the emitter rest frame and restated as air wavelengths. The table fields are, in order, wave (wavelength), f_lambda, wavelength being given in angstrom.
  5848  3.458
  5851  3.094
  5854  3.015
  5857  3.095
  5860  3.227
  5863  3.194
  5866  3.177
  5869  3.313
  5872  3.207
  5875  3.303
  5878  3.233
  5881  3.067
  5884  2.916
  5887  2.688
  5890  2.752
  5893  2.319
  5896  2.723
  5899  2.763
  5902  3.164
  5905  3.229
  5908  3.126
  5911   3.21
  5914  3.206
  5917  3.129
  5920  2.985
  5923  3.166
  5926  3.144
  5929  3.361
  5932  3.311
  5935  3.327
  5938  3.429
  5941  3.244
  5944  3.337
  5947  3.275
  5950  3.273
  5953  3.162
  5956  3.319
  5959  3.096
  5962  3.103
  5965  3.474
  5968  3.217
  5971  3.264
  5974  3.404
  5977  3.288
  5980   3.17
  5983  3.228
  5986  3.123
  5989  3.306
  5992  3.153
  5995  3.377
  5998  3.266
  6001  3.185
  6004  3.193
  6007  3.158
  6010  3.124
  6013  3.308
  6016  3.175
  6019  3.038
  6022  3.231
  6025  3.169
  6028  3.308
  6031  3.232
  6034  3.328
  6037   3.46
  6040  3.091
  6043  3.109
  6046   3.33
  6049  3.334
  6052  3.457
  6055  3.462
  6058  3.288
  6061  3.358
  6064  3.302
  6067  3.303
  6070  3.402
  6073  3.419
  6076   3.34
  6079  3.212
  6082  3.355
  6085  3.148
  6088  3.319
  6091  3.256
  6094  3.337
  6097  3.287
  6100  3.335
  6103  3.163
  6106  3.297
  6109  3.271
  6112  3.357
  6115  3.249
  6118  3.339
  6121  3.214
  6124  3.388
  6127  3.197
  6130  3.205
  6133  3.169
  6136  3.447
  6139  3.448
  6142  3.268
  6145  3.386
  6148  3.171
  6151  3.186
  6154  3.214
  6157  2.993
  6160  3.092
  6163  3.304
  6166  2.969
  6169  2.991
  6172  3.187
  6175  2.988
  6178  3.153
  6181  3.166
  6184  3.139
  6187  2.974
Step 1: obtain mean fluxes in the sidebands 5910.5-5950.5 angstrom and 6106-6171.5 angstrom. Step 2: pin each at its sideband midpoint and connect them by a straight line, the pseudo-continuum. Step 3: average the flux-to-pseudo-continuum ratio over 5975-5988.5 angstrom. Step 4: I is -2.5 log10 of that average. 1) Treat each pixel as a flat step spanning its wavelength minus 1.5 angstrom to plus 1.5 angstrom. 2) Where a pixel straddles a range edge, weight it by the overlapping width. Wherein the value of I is 0.008 mag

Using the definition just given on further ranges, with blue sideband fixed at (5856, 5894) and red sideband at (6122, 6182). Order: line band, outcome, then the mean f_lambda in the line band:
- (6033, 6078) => -0.063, 3.33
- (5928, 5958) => -0.074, 3.3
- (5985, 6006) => -0.040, 3.23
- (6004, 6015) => -0.026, 3.2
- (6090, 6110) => -0.037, 3.28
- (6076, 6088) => -0.035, 3.26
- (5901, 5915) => -0.043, 3.19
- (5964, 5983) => -0.065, 3.29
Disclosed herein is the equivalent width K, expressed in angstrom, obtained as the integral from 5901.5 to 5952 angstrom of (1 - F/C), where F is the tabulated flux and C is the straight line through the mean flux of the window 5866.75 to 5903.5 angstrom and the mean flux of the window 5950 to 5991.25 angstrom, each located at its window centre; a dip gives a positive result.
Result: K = -2.2 angstrom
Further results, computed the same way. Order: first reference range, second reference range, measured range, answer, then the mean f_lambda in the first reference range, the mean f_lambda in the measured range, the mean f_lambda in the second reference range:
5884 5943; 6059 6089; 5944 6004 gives -1.7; 3.07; 3.25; 3.32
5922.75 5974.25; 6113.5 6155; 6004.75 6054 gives 0.5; 3.27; 3.24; 3.28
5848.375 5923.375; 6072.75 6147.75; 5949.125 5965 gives -0.4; 3.06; 3.21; 3.29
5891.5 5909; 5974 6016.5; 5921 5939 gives -1.7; 2.88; 3.28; 3.23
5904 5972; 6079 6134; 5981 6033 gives 0.6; 3.23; 3.21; 3.27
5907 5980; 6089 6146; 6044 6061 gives -0.5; 3.24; 3.36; 3.29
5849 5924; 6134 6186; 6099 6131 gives -1.2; 3.05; 3.27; 3.18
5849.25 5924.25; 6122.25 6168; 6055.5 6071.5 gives -0.8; 3.05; 3.34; 3.23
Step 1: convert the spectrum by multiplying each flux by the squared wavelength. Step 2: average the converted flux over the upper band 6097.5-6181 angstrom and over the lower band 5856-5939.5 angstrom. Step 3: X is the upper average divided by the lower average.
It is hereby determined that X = 1.13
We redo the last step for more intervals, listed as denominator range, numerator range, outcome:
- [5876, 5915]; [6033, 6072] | 1.19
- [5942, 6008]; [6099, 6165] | 1.06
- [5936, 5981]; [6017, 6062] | 1.03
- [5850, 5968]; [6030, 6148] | 1.12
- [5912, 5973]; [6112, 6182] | 1.06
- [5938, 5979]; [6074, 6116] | 1.05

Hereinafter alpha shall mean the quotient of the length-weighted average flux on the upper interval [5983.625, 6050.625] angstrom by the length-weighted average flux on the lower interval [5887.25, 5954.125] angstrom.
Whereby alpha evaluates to 1.04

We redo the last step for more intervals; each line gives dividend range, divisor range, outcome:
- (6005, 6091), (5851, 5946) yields 1.05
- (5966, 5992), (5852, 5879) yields 1.02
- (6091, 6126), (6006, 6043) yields 1.02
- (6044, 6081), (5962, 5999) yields 1.03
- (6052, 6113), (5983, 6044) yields 1.03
